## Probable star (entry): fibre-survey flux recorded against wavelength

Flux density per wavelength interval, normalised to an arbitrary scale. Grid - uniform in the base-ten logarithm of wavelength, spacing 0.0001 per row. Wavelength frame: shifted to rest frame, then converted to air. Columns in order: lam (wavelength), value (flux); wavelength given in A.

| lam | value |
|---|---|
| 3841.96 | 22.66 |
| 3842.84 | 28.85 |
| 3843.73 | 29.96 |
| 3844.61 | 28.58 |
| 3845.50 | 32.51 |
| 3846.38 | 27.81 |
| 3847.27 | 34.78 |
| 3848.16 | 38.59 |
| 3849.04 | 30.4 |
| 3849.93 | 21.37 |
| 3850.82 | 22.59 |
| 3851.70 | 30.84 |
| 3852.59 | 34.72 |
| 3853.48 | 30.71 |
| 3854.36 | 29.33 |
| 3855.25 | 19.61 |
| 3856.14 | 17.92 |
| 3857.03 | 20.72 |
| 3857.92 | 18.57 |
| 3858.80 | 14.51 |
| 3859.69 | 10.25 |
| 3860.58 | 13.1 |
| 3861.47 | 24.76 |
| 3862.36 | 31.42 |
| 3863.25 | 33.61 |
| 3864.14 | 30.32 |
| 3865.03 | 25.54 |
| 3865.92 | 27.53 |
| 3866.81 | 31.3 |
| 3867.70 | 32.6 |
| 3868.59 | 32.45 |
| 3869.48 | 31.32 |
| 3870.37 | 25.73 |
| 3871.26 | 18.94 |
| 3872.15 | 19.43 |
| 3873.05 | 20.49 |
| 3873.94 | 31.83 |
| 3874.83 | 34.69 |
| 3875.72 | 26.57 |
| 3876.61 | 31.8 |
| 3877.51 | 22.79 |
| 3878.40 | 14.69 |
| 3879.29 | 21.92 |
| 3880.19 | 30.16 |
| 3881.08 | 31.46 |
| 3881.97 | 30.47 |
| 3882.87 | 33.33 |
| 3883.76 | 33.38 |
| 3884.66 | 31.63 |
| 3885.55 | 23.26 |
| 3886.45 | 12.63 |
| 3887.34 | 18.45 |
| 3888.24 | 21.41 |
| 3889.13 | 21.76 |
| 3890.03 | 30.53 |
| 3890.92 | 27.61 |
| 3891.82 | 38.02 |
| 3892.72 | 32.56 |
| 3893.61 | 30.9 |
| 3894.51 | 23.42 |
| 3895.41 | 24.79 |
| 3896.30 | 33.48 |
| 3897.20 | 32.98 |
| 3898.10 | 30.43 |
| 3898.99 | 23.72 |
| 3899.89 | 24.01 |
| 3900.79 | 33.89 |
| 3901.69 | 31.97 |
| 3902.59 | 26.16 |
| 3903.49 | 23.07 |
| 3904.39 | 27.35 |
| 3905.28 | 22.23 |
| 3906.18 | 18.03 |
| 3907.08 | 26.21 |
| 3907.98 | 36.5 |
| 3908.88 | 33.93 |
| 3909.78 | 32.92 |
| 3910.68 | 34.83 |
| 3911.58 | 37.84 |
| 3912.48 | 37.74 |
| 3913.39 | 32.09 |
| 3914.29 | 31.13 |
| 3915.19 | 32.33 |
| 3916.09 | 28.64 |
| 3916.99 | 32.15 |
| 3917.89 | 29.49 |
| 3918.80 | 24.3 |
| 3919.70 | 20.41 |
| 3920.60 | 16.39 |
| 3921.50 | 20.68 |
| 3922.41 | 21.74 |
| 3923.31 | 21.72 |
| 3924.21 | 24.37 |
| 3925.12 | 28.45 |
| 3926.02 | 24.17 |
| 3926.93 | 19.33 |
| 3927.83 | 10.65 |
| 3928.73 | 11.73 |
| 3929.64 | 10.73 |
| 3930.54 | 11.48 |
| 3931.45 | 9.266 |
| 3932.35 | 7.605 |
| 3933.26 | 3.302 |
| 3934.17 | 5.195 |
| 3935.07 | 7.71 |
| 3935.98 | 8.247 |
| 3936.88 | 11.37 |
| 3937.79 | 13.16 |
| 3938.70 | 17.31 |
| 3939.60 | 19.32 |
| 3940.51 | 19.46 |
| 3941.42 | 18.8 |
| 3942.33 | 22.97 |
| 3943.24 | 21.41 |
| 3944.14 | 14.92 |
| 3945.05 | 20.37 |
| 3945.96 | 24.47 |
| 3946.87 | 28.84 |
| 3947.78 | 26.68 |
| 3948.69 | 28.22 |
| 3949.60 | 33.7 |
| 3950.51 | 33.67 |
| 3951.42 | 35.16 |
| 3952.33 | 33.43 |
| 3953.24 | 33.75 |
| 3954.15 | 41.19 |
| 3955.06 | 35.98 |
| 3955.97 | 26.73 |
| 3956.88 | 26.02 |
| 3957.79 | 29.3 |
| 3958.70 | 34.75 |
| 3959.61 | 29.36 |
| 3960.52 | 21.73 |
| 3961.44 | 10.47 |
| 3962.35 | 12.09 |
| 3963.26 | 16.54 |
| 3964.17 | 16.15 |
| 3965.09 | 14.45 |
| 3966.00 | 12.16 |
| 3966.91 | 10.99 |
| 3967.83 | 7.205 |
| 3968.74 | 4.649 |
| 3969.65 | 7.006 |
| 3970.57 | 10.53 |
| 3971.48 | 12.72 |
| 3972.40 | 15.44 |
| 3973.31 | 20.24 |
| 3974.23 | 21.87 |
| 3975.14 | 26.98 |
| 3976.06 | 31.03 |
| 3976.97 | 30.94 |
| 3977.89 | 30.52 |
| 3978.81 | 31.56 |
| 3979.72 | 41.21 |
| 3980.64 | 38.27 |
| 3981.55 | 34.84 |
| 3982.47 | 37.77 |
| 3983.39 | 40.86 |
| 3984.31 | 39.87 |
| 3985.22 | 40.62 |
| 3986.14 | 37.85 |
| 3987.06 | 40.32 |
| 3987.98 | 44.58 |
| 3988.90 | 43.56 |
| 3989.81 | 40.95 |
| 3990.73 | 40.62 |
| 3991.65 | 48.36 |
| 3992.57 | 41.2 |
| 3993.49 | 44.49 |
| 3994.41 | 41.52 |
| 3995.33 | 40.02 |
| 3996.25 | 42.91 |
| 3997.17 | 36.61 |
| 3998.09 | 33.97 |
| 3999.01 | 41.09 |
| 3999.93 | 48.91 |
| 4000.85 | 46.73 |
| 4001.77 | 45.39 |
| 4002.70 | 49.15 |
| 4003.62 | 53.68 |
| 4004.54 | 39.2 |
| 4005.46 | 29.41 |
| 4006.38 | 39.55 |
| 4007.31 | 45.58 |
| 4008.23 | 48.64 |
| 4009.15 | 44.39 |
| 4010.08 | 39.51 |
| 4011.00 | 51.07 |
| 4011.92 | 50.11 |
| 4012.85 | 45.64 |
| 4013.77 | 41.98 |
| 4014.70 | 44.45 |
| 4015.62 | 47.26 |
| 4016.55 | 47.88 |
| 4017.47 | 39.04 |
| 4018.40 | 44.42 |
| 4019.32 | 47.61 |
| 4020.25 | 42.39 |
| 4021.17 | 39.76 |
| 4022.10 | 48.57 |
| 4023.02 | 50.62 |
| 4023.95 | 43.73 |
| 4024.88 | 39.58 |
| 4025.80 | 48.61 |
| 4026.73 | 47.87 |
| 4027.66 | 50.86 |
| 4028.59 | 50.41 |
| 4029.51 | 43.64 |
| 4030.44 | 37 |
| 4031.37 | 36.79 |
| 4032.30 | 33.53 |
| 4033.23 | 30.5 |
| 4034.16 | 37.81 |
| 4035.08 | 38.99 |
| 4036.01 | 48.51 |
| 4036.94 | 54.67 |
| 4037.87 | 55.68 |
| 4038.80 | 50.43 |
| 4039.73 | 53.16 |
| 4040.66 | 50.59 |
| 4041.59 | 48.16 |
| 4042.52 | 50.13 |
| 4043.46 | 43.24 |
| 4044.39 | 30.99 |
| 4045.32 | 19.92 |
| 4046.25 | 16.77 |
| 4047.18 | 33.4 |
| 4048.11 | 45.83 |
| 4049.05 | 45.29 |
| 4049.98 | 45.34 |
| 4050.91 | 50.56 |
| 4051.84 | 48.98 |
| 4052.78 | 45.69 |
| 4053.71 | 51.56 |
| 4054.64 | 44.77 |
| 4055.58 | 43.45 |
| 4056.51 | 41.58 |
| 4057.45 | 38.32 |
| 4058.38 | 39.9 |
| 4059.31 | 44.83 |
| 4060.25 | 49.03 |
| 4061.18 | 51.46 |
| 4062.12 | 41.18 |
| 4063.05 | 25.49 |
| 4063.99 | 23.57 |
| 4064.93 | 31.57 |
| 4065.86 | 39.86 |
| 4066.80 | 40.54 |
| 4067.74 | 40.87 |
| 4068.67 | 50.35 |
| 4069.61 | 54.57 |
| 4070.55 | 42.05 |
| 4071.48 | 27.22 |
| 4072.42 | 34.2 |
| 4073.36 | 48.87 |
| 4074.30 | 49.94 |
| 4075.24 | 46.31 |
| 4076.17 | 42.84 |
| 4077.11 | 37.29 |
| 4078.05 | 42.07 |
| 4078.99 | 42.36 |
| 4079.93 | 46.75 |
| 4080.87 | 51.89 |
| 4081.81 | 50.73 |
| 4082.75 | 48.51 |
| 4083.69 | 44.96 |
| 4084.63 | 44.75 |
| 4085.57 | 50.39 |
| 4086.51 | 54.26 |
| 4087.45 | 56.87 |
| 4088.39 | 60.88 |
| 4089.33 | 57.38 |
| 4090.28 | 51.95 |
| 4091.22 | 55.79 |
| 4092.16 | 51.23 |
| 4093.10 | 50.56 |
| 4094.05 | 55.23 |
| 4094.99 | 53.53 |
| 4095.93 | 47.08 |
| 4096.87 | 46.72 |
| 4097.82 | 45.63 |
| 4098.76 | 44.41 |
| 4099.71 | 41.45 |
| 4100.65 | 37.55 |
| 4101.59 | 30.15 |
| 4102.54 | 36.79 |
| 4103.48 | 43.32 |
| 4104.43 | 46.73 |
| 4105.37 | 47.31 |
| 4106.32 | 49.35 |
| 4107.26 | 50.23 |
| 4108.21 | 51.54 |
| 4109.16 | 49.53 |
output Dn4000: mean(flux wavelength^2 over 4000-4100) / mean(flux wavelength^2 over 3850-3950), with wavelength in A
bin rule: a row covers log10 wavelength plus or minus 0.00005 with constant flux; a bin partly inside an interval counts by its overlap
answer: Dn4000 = 2.0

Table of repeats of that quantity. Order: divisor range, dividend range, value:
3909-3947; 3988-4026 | 2.21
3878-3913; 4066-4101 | 1.84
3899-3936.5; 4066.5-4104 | 2.21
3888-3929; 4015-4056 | 1.71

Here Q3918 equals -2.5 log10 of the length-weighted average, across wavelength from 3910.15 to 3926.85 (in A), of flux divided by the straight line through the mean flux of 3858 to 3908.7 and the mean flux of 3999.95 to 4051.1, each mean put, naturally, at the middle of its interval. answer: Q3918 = 0.12 mag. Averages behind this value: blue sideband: 26.7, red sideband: 43.7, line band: 27.5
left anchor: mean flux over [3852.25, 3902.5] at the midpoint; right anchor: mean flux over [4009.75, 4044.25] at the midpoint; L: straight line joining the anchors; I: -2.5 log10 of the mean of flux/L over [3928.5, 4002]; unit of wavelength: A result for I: 0.39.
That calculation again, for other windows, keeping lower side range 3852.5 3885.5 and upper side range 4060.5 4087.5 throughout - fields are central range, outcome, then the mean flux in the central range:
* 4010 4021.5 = -0.170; 45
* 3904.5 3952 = 0.347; 22.4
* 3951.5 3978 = 0.493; 21.6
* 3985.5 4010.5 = -0.152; 42.5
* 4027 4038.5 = -0.091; 43.4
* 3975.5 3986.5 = -0.019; 36.2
